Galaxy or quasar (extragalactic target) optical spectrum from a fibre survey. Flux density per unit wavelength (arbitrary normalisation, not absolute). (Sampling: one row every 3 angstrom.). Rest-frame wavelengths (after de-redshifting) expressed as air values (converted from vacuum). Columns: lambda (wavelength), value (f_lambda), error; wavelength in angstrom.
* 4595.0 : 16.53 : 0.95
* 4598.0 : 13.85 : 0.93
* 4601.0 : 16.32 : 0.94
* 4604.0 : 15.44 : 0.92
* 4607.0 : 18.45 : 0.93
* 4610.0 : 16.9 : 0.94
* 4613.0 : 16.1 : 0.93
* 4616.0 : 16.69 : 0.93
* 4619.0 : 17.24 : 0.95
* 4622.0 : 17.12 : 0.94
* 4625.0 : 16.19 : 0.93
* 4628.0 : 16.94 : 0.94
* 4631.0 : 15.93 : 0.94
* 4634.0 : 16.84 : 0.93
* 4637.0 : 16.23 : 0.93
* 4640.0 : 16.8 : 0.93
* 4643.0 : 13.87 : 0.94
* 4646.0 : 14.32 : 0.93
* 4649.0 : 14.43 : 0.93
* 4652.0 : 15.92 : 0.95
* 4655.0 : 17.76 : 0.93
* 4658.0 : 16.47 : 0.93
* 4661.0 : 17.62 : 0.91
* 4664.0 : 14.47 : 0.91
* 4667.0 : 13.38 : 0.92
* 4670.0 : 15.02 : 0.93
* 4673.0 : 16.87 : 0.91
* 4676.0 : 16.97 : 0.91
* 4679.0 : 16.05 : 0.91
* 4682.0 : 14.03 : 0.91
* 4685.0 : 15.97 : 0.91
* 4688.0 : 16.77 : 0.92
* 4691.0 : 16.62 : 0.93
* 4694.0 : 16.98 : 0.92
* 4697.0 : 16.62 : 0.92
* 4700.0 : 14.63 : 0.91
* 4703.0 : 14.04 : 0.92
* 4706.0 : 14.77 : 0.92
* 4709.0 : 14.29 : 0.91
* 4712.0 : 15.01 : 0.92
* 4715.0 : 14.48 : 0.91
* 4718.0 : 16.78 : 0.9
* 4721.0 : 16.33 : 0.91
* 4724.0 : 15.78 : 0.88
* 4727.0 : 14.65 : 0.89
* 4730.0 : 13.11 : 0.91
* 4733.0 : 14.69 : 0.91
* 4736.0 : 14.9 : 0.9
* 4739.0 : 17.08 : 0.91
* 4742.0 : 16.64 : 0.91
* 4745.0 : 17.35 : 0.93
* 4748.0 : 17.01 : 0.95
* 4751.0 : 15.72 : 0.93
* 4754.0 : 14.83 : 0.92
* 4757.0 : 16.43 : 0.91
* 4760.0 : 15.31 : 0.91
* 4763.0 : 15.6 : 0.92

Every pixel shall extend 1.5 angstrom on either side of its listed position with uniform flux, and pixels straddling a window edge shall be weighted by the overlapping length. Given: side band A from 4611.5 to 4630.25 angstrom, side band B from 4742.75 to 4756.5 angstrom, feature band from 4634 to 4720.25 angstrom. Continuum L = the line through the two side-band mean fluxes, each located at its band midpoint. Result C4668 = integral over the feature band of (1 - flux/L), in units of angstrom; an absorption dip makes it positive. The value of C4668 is 4.5 angstrom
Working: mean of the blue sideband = 16.7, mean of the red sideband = 16.3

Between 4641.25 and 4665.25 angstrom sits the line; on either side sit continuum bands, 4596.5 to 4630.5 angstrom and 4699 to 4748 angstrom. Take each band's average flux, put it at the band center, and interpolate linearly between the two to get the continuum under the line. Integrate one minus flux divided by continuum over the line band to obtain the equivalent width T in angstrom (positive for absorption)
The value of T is 0.6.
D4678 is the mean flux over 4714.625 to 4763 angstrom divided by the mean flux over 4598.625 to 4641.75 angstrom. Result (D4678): 0.9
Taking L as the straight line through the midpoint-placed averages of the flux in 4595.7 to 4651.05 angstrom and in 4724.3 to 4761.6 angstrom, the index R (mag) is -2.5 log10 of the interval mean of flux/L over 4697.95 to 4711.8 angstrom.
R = 0.09 mag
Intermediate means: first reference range 16.1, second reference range 15.6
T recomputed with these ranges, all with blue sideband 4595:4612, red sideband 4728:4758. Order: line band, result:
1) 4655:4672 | 0.4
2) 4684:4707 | 0.1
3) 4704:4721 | 0.8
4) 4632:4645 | 0.2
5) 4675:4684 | 0.2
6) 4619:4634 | -0.5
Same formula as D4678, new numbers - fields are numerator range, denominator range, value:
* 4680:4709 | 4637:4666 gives 0.99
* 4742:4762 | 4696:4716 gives 1.09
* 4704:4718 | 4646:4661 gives 0.92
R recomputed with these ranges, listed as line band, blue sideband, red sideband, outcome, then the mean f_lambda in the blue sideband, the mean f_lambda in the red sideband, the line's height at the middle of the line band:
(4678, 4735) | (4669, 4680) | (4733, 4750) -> 0.07 mag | 16.3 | 16.4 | 16.3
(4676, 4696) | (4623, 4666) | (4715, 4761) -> -0.02 mag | 16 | 15.7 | 15.9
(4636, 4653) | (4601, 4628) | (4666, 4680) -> 0.07 mag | 16.8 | 15.7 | 16.2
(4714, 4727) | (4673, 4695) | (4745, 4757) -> 0.03 mag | 16.2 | 16.1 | 16.2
